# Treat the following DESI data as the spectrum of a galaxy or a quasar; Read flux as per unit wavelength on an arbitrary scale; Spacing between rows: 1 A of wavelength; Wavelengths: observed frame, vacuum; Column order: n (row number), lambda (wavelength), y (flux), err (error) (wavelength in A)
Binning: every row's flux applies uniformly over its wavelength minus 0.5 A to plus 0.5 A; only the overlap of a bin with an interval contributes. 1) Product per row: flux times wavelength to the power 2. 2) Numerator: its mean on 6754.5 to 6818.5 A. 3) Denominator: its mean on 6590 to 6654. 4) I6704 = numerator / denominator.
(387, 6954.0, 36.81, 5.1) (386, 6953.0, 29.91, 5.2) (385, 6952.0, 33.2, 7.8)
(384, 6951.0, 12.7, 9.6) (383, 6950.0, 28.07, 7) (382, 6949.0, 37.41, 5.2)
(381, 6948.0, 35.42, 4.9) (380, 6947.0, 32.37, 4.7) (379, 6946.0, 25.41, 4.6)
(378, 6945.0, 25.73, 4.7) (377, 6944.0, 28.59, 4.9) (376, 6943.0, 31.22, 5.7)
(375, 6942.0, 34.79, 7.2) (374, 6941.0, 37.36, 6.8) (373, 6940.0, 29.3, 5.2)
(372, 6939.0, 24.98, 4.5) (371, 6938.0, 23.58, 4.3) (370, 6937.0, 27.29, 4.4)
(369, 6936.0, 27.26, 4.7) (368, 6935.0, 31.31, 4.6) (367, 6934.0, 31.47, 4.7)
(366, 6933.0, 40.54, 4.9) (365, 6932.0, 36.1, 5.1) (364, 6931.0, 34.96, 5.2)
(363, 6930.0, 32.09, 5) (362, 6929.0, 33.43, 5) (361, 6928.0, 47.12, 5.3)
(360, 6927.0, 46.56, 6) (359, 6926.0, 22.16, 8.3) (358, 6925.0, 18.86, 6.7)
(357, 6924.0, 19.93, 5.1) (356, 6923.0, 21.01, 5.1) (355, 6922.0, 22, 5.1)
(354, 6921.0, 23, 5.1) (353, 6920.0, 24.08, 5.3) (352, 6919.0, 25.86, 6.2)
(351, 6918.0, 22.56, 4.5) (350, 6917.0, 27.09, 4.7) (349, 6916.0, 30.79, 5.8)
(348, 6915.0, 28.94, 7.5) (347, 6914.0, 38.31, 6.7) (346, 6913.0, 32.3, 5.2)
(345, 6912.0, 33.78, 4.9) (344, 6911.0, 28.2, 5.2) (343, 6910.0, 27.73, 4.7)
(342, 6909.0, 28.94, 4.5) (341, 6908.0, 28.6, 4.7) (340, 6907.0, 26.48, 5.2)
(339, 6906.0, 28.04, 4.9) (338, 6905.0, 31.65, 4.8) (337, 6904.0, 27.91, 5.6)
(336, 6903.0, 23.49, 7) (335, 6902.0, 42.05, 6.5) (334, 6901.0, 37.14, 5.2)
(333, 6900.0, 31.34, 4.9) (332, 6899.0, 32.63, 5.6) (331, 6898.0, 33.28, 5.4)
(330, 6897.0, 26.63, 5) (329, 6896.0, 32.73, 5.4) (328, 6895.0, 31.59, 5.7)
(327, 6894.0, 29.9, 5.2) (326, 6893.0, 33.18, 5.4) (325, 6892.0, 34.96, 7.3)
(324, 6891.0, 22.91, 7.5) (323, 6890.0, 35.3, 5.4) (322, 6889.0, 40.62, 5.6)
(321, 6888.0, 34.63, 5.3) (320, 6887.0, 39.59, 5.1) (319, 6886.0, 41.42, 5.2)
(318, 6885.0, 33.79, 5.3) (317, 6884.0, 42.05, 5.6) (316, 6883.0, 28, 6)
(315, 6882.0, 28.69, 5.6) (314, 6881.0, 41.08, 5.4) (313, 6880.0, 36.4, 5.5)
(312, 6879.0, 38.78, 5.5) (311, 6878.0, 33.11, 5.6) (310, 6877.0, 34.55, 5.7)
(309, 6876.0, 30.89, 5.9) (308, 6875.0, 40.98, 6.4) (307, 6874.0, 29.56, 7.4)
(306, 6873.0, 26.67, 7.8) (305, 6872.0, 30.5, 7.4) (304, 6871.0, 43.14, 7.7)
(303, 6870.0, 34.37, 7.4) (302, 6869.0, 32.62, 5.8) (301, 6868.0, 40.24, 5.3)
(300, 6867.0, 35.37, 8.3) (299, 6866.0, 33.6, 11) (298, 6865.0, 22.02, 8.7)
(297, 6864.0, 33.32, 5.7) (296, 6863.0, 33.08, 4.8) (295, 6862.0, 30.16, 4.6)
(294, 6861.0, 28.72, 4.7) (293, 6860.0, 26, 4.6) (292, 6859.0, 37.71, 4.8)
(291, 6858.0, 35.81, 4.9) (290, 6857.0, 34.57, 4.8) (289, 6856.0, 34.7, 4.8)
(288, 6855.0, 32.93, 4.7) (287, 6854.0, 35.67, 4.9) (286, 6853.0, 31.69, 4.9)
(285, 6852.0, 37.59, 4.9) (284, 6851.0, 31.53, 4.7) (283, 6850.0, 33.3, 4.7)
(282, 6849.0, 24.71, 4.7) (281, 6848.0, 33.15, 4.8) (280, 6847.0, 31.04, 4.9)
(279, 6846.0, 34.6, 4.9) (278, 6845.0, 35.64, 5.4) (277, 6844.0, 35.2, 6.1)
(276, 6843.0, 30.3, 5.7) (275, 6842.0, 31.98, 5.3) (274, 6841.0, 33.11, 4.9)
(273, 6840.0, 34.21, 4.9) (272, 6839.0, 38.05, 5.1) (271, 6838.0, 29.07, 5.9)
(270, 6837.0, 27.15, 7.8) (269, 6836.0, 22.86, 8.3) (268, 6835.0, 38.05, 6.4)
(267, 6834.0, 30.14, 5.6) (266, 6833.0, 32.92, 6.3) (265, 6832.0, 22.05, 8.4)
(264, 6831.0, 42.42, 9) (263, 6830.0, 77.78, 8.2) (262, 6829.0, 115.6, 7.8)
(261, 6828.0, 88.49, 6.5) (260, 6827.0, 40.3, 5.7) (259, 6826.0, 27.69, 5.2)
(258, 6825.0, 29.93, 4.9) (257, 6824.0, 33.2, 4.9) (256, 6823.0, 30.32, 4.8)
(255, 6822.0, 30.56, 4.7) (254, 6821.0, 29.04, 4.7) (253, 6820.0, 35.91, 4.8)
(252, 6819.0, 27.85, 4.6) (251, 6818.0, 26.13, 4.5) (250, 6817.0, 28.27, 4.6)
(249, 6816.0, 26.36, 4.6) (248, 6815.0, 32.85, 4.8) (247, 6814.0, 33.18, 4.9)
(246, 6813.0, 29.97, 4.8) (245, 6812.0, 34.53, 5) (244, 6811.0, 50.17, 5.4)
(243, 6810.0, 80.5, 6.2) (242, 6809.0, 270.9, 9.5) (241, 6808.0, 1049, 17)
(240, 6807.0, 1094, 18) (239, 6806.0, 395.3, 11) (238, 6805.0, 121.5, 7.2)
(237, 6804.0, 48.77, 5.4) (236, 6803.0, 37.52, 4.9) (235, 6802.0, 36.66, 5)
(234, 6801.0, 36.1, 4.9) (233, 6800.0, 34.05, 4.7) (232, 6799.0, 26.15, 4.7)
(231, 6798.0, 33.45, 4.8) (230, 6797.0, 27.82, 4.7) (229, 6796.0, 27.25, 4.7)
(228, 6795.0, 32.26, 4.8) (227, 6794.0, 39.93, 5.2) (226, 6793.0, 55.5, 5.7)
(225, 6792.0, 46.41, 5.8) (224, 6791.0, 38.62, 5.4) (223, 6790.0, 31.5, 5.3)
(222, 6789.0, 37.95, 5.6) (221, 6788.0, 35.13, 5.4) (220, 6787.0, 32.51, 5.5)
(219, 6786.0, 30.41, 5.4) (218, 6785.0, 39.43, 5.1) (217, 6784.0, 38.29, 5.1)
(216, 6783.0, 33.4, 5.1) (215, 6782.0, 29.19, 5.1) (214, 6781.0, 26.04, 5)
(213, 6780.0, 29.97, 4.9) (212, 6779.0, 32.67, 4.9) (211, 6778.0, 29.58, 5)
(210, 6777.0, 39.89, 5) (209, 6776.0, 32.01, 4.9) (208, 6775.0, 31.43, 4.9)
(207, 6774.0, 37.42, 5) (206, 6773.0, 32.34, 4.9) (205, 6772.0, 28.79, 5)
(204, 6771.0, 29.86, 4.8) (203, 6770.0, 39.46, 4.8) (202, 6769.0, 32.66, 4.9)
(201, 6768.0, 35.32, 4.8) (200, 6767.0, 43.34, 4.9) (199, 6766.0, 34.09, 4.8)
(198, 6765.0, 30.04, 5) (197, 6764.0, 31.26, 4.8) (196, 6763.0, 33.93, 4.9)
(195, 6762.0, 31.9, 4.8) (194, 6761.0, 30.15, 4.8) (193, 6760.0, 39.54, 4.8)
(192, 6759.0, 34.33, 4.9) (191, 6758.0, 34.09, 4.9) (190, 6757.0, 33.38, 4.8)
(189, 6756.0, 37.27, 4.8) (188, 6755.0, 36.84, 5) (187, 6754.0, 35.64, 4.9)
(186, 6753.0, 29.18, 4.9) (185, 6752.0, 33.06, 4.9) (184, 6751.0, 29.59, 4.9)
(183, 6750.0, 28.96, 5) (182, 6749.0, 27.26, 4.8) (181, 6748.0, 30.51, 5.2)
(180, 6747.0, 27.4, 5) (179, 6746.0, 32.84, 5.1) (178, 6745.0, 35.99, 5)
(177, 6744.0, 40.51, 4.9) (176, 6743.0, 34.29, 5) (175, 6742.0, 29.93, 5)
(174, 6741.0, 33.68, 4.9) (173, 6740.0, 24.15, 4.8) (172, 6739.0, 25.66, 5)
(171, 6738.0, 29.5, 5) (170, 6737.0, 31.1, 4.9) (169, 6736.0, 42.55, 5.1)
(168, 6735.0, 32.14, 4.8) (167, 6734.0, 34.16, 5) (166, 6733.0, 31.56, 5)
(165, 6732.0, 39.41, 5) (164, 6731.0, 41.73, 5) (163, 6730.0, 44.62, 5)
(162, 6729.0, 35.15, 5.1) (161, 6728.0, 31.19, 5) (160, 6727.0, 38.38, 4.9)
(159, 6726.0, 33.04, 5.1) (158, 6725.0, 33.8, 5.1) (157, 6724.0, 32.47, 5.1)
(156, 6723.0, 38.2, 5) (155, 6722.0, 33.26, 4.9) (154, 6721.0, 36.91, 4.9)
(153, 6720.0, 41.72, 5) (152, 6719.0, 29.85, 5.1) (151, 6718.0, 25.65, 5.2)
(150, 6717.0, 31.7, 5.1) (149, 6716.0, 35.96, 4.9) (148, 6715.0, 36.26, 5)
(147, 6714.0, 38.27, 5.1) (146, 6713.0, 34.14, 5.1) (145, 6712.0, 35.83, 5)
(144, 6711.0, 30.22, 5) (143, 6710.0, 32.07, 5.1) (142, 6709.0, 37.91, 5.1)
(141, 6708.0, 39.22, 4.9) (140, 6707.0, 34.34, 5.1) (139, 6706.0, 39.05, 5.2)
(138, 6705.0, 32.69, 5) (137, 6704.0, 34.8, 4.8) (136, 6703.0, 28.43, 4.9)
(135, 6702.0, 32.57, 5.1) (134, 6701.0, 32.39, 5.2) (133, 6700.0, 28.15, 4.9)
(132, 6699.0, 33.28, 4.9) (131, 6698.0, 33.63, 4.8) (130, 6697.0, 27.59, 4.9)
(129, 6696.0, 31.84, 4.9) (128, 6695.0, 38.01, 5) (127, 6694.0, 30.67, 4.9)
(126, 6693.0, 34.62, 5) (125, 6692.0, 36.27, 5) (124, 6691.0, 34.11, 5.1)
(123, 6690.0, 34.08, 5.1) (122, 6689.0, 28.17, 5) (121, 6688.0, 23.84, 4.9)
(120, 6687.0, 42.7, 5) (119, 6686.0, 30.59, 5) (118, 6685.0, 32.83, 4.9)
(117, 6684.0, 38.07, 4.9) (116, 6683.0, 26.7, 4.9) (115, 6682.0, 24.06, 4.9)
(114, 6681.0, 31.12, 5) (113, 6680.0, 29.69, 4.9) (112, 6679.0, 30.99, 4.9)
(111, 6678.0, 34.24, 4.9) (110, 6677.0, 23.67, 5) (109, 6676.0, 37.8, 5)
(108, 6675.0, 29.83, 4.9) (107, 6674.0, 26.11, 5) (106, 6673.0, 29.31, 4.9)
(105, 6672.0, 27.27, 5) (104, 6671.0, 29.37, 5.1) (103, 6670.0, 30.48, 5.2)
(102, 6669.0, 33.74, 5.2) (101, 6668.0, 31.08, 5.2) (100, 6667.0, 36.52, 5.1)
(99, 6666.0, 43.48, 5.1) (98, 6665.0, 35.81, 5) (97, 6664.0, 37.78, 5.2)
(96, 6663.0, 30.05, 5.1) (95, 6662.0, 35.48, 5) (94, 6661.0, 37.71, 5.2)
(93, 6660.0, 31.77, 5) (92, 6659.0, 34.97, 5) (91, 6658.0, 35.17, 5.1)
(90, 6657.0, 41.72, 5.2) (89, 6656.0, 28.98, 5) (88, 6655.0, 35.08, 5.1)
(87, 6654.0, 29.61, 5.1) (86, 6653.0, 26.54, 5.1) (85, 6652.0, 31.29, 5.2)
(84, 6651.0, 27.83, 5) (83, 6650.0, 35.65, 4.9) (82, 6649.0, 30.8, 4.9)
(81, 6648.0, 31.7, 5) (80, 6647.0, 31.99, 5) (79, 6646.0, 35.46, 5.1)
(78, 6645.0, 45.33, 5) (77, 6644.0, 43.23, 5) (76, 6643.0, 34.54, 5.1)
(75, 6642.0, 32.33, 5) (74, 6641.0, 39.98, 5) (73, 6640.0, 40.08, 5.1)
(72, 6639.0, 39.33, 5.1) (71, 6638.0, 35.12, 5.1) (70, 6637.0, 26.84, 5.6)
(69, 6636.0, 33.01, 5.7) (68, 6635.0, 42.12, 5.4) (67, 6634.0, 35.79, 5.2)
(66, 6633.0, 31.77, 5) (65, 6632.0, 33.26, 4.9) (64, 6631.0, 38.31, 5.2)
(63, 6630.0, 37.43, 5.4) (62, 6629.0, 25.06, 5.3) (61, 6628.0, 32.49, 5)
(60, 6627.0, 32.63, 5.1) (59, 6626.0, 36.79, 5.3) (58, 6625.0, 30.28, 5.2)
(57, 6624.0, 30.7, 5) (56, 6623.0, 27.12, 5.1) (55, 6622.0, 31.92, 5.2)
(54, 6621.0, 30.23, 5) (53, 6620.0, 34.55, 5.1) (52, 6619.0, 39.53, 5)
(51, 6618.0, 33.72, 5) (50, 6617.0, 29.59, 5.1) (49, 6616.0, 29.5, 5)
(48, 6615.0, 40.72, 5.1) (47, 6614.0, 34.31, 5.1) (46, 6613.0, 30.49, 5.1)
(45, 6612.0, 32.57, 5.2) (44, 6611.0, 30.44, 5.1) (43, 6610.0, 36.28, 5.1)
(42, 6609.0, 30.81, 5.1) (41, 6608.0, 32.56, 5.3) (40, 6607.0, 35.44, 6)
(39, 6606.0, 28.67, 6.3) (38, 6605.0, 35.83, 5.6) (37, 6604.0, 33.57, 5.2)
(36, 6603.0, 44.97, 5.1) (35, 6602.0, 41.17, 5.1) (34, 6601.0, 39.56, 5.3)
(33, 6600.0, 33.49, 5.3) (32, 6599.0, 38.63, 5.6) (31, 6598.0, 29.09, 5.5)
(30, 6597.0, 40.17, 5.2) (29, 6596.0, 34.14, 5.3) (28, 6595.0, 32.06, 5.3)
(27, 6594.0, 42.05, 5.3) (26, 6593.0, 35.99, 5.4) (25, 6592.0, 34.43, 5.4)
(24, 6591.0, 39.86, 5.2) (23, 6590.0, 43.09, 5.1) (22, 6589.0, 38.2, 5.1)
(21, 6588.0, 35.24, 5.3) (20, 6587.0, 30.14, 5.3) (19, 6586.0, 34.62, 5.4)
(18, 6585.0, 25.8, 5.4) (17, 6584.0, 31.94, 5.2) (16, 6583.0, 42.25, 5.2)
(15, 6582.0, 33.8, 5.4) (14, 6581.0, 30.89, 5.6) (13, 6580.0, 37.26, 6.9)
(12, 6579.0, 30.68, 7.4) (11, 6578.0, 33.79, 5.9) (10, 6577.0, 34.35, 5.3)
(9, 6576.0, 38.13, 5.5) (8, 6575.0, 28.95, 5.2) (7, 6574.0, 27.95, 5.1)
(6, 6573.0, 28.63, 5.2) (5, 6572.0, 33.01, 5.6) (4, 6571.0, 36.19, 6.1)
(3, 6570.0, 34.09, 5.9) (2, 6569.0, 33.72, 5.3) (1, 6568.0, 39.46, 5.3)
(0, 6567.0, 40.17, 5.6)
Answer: 2.39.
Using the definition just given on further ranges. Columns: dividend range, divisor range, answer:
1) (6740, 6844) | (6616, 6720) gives 1.94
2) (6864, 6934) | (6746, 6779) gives 1.01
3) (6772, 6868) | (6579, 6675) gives 1.99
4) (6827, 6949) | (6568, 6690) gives 1.07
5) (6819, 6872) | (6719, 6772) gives 1.10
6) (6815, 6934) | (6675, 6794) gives 1.04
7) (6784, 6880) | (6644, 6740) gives 2.01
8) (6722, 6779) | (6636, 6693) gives 1.04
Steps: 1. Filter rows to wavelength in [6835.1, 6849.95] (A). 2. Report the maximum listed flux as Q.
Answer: 38.05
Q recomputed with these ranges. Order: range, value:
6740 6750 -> 40.51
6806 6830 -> 1094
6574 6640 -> 44.97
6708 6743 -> 44.62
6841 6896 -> 43.14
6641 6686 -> 45.33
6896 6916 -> 42.05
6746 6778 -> 43.34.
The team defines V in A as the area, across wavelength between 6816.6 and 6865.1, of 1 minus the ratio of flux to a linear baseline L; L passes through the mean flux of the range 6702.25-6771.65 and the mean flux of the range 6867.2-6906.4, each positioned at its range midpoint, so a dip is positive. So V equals -2.8 A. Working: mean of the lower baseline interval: 33.9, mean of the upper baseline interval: 33.8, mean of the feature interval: 35.8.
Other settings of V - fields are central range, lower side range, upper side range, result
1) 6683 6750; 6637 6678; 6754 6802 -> 0.9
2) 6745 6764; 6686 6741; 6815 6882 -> 0.9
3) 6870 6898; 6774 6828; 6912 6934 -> 8.0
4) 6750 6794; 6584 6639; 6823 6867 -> 1.6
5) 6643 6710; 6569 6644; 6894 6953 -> 0.8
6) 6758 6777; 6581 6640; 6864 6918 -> -0.3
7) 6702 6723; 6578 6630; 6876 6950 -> -0.8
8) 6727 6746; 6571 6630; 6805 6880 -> 7.2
